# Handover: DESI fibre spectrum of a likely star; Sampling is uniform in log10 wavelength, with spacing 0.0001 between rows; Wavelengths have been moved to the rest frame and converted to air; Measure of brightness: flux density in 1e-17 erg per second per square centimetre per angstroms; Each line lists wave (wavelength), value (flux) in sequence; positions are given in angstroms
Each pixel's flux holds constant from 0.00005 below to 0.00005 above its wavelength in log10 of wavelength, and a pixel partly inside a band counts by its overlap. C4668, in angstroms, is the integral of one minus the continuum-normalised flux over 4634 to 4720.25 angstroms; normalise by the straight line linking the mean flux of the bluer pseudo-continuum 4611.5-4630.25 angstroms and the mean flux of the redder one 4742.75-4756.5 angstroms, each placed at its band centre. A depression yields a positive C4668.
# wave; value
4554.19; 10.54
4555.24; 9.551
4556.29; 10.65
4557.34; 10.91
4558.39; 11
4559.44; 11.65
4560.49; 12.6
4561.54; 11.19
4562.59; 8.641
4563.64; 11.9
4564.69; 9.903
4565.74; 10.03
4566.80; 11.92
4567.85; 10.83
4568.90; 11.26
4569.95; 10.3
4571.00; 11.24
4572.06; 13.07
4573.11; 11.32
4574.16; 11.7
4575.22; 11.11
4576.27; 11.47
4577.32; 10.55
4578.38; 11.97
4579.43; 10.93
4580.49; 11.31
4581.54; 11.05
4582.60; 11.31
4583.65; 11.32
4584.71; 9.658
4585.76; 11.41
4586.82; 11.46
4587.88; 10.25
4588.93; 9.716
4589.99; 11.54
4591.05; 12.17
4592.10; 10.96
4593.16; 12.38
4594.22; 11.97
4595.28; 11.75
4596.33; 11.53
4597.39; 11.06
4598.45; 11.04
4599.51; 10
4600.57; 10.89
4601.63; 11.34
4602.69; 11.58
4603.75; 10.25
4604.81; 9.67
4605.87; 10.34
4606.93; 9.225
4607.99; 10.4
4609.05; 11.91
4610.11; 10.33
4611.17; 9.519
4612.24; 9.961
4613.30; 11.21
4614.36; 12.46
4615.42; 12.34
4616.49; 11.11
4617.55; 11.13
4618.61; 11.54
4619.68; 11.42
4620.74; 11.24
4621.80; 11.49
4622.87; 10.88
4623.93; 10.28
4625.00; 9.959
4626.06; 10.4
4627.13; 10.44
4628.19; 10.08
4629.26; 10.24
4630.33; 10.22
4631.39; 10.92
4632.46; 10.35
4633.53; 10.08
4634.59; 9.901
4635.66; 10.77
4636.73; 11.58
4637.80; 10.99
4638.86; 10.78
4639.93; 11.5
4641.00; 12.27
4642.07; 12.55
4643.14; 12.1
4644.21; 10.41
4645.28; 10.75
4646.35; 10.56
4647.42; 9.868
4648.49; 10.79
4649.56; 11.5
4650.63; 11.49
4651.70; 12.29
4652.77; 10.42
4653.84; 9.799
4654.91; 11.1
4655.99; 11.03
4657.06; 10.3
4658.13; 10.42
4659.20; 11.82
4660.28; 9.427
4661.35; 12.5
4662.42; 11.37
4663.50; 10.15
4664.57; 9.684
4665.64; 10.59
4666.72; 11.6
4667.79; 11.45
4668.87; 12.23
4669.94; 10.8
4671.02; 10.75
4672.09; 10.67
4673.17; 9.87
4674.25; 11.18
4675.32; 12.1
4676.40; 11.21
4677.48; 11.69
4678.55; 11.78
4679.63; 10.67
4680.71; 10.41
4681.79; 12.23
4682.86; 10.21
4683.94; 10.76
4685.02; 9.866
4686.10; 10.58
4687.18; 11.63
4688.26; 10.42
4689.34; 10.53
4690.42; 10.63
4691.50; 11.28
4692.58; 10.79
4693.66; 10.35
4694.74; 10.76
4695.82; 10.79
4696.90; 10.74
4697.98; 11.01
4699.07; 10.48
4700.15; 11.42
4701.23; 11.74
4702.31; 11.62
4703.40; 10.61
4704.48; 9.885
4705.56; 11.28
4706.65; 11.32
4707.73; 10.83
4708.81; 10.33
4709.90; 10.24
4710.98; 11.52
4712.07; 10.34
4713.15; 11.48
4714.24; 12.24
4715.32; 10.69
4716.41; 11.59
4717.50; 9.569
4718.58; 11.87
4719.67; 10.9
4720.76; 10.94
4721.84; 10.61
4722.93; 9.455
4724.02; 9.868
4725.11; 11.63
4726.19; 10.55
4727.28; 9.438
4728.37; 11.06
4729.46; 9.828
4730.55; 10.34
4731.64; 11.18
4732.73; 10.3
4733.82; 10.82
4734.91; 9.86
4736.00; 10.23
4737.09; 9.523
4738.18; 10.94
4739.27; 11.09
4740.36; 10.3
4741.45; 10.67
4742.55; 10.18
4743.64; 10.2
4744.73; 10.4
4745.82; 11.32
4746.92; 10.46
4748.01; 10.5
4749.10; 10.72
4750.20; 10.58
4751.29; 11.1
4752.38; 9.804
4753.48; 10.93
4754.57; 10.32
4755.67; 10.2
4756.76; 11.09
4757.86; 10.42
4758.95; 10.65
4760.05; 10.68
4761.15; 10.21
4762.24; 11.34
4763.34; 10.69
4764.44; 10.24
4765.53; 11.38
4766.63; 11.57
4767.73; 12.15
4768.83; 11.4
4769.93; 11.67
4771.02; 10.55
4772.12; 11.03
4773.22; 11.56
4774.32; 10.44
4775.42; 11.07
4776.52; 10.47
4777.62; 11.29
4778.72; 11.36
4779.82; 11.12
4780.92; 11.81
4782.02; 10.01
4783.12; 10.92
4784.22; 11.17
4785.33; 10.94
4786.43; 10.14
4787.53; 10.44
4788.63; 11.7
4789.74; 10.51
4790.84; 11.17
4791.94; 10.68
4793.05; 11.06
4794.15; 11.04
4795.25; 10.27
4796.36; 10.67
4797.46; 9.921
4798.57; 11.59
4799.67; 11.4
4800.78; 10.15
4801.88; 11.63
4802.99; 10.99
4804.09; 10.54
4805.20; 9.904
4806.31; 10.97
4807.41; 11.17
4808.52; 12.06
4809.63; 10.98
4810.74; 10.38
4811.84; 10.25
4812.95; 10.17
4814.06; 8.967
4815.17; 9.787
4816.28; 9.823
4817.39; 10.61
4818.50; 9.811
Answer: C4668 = -1.72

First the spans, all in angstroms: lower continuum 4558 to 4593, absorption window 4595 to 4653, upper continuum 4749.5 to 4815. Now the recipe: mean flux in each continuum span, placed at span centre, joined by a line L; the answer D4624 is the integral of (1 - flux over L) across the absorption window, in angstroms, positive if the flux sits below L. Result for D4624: 0.9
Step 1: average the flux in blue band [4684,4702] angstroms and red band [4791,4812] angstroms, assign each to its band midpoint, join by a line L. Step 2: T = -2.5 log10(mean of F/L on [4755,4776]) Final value -0.01 mag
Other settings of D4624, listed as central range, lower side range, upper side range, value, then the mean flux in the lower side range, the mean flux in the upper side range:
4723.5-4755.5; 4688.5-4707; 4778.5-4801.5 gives 1.1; 10.9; 10.9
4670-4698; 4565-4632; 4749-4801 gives 0.1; 11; 10.9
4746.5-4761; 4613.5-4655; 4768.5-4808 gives 0.5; 11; 10.9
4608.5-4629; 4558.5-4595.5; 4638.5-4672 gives 0.3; 11.2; 11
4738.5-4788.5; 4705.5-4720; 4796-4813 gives 0.4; 11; 10.8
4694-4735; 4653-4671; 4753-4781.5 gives 0.6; 10.9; 11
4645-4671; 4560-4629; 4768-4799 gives 0.2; 11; 10.9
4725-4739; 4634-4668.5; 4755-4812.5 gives 0.7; 11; 10.9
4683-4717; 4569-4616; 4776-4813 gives 0.2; 11.1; 10.9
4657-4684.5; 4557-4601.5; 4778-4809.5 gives 0.1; 11.2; 10.9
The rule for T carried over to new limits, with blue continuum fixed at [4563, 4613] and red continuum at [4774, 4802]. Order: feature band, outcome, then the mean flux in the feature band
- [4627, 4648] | 0.014 mag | 10.8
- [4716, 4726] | 0.021 mag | 10.7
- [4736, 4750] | 0.039 mag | 10.5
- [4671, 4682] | -0.018 mag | 11.1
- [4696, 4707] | -0.007 mag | 11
